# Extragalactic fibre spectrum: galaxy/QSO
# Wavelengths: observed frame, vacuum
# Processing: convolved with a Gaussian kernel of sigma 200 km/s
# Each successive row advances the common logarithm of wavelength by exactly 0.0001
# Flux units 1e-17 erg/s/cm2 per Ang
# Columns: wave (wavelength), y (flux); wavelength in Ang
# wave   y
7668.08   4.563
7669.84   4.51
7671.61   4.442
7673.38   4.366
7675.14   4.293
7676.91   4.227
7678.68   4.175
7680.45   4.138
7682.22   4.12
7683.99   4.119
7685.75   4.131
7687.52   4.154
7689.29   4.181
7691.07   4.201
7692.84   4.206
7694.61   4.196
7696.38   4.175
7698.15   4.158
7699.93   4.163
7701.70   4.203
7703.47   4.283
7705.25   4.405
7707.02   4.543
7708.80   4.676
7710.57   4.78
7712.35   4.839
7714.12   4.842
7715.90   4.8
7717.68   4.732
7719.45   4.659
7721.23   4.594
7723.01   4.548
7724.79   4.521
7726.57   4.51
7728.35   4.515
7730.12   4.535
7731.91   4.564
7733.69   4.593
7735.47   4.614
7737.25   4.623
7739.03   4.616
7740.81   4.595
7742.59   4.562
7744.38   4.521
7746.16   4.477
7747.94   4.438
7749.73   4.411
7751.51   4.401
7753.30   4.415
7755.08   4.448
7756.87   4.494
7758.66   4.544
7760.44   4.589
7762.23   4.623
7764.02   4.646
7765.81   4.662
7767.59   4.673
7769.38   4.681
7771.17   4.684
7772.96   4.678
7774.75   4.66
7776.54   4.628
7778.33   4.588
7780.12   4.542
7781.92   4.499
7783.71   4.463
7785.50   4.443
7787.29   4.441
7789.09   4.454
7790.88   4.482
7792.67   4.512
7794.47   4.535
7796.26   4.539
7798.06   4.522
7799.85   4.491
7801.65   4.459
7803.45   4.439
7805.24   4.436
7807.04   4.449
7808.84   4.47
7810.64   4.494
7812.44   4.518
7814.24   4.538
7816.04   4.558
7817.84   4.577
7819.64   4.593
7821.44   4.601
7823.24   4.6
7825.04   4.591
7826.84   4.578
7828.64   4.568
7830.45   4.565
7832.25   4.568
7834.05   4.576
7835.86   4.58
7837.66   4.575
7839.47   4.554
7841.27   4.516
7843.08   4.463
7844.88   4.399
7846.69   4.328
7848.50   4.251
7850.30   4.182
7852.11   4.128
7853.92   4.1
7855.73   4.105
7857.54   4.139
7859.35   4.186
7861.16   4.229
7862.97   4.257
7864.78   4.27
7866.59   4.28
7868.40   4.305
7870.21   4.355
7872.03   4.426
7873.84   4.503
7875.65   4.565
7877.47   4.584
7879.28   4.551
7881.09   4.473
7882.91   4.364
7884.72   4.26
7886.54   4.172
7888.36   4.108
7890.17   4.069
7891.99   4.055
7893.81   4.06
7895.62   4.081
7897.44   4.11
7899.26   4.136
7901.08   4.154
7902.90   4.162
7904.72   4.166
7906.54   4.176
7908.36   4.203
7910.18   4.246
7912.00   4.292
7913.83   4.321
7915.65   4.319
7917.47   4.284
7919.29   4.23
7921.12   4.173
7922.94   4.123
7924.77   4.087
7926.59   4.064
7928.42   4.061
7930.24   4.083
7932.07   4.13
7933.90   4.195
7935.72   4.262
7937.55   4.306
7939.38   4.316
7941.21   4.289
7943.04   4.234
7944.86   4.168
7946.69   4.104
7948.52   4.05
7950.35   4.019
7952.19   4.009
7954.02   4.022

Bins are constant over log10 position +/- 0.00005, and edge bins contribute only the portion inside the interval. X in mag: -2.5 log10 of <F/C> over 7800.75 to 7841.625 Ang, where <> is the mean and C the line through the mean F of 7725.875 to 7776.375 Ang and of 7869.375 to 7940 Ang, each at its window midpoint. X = -0.03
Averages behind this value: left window 4.57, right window 4.24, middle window 4.54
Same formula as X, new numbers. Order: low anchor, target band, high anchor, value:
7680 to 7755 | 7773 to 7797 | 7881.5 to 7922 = -0.042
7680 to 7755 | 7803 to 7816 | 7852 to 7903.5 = -0.037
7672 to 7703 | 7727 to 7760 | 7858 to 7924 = -0.077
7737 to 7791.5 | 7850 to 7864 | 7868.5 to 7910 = 0.044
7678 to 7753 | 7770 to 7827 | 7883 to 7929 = -0.052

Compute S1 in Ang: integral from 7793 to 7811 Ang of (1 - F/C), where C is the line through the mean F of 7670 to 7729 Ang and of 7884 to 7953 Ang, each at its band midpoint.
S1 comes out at -0.8 Ang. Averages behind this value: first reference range 4.39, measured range 4.48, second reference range 4.16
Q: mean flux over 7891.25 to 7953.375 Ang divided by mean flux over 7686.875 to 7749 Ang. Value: 0.9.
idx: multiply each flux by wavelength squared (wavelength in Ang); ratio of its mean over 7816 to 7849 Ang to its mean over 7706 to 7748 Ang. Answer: 1.01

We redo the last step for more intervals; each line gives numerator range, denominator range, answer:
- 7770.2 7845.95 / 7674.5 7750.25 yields 1.05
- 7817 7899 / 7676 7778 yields 1.01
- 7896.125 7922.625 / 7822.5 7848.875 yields 0.95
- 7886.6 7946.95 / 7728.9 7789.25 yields 0.95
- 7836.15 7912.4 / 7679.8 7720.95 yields 1.02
